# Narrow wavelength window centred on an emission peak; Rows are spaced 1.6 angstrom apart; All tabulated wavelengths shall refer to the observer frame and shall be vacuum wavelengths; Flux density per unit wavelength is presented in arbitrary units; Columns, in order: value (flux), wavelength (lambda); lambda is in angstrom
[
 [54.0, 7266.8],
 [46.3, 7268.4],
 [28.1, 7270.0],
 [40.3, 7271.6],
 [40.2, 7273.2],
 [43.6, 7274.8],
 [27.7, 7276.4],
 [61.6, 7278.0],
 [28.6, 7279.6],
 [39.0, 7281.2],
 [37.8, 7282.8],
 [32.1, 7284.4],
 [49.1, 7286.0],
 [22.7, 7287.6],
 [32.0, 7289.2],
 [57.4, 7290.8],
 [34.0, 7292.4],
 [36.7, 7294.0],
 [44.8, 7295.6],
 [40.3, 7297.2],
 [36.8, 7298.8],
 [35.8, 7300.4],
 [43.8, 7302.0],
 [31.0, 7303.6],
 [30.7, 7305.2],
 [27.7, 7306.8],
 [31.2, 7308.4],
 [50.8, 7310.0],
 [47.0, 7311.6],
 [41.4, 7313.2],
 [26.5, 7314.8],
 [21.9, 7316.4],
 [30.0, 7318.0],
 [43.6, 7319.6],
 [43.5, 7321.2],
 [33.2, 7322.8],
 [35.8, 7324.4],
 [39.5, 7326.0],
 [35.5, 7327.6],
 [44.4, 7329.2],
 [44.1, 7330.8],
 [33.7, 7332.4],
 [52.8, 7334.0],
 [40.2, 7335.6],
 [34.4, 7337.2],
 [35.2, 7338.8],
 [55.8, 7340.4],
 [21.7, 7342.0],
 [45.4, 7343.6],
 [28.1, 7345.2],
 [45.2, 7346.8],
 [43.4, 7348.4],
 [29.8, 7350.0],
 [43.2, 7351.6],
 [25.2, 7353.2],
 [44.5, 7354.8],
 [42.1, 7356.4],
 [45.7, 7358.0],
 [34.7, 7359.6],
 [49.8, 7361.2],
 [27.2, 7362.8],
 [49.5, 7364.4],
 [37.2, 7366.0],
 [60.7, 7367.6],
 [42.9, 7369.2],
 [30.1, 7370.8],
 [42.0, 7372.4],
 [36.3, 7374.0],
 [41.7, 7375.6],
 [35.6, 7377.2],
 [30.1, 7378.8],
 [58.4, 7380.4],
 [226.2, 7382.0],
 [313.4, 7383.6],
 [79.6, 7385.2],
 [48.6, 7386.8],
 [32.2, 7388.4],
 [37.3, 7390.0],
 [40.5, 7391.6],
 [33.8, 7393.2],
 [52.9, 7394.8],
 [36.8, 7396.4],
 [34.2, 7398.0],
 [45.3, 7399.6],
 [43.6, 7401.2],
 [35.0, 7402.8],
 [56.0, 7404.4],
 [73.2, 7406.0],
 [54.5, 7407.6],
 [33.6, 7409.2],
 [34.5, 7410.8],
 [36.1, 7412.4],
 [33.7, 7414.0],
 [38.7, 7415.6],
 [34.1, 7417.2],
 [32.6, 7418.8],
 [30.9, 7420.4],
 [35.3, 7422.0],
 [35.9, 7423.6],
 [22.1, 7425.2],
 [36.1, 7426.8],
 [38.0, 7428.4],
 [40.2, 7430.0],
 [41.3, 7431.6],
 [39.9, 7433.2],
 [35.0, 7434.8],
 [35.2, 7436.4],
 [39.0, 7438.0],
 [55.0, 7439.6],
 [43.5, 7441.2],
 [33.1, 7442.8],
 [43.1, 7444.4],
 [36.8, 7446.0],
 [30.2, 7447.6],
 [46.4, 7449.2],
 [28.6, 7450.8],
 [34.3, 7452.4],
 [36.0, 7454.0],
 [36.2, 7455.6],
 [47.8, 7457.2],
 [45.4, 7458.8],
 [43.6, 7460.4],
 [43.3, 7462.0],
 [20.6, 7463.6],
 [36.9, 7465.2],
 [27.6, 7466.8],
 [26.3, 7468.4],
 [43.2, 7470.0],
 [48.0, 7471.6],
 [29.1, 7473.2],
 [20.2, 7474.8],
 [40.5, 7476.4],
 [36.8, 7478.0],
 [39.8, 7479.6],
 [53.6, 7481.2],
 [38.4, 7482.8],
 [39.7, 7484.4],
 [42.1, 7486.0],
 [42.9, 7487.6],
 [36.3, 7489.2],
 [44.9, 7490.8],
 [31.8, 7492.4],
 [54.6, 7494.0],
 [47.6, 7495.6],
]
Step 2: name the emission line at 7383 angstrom H-alpha 6563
